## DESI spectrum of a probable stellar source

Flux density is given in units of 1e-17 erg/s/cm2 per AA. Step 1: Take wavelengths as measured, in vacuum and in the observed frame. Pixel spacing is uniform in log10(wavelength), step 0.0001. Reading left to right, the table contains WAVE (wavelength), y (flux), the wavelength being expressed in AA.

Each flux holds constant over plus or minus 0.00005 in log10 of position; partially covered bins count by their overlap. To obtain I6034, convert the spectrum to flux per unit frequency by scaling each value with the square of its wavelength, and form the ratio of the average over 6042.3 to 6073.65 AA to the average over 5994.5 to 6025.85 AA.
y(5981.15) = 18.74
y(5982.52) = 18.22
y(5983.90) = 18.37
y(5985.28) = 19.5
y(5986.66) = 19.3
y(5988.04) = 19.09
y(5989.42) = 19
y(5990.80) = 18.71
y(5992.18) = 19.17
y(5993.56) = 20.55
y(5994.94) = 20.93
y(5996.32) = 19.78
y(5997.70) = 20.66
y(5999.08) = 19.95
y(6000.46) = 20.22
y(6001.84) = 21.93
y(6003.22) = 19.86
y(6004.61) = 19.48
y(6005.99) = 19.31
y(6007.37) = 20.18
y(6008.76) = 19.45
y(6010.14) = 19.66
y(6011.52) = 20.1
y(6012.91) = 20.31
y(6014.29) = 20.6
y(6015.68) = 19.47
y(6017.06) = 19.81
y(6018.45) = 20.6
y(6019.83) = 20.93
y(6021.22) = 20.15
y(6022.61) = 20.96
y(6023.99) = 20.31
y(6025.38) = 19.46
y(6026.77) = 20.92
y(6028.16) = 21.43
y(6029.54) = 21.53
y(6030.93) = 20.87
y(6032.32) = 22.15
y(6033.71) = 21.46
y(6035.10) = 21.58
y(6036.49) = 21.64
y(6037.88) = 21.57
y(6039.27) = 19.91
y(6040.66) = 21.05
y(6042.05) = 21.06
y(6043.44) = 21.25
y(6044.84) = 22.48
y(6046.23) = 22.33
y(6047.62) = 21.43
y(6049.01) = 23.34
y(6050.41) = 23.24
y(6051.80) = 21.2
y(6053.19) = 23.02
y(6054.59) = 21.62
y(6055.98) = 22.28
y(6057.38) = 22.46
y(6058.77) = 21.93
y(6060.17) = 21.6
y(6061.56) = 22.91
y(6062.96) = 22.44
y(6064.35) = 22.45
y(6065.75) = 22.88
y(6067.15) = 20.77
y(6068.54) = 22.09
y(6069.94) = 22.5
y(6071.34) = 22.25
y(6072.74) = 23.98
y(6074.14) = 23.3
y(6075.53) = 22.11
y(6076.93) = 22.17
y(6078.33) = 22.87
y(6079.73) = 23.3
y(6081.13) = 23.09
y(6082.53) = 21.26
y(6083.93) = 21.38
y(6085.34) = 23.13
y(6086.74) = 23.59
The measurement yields 1.12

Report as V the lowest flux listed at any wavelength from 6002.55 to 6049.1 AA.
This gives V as 19.31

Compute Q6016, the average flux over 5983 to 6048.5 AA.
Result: 20.4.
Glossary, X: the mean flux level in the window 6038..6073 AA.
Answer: 22.1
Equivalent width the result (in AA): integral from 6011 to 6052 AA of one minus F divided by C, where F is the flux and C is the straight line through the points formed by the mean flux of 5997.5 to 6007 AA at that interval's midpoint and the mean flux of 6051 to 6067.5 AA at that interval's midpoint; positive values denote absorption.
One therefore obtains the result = 0.2 AA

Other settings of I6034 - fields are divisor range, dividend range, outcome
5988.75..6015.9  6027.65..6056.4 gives 1.10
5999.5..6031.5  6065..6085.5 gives 1.13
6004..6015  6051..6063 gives 1.13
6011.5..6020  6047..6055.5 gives 1.12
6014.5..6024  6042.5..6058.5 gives 1.10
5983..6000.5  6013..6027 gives 1.05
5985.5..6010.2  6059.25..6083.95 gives 1.16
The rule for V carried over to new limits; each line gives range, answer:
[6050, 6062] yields 21.2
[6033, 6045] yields 19.91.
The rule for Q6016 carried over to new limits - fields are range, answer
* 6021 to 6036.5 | 21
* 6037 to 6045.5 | 21.2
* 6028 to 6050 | 21.6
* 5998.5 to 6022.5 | 20.1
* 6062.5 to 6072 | 22.2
